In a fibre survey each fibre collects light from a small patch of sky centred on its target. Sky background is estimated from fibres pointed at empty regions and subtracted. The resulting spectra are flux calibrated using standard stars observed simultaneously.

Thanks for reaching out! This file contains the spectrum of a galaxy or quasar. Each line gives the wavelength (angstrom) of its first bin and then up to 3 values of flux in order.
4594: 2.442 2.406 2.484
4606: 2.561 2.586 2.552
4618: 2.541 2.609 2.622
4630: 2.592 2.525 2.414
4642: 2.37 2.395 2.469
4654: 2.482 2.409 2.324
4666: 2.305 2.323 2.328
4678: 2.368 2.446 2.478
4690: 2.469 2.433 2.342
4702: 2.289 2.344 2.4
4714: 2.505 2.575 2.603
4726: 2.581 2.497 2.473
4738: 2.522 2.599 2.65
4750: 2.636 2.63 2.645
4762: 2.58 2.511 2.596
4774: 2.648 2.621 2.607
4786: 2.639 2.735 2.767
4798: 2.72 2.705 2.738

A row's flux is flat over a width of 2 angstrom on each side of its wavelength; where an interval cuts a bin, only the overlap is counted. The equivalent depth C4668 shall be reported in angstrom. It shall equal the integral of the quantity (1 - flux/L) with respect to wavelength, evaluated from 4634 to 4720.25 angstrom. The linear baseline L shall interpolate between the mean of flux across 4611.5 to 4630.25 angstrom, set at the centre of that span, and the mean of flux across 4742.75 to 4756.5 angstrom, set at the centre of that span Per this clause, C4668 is 6.6 angstrom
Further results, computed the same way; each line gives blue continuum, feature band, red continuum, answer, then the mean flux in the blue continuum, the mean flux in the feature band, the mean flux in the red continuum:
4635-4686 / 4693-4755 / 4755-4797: 0.58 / 2.39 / 2.5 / 2.64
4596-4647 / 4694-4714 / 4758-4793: 1.58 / 2.51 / 2.37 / 2.62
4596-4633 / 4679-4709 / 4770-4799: 2.38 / 2.55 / 2.4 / 2.67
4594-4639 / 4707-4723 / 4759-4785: 0.43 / 2.53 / 2.5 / 2.6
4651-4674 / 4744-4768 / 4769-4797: -0.11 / 2.37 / 2.61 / 2.66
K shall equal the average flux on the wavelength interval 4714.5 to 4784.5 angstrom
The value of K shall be 2.59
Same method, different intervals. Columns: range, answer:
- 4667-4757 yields 2.48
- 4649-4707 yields 2.39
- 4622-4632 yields 2.61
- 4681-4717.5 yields 2.42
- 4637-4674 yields 2.38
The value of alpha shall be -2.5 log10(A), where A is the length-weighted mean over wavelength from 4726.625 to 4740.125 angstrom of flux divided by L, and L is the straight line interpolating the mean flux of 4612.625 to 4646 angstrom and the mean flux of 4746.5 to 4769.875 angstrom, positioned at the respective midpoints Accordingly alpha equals 0.034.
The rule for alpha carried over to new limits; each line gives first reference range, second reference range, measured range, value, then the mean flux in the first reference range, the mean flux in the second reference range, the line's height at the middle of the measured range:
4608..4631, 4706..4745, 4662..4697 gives 0.070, 2.58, 2.52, 2.55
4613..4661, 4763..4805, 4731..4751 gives 0.016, 2.49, 2.66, 2.61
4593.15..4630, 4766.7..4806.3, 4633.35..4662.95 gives 0.063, 2.54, 2.67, 2.57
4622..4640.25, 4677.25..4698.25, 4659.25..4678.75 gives 0.063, 2.54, 2.43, 2.47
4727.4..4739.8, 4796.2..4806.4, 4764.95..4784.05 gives 0.013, 2.5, 2.72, 2.63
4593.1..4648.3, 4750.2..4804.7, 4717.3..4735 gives 0.023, 2.51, 2.65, 2.6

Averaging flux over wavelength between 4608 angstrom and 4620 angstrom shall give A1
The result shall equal 2.56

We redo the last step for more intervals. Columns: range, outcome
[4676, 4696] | 2.44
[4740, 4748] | 2.62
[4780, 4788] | 2.62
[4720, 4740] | 2.54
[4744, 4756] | 2.64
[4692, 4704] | 2.35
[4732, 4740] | 2.5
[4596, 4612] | 2.51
